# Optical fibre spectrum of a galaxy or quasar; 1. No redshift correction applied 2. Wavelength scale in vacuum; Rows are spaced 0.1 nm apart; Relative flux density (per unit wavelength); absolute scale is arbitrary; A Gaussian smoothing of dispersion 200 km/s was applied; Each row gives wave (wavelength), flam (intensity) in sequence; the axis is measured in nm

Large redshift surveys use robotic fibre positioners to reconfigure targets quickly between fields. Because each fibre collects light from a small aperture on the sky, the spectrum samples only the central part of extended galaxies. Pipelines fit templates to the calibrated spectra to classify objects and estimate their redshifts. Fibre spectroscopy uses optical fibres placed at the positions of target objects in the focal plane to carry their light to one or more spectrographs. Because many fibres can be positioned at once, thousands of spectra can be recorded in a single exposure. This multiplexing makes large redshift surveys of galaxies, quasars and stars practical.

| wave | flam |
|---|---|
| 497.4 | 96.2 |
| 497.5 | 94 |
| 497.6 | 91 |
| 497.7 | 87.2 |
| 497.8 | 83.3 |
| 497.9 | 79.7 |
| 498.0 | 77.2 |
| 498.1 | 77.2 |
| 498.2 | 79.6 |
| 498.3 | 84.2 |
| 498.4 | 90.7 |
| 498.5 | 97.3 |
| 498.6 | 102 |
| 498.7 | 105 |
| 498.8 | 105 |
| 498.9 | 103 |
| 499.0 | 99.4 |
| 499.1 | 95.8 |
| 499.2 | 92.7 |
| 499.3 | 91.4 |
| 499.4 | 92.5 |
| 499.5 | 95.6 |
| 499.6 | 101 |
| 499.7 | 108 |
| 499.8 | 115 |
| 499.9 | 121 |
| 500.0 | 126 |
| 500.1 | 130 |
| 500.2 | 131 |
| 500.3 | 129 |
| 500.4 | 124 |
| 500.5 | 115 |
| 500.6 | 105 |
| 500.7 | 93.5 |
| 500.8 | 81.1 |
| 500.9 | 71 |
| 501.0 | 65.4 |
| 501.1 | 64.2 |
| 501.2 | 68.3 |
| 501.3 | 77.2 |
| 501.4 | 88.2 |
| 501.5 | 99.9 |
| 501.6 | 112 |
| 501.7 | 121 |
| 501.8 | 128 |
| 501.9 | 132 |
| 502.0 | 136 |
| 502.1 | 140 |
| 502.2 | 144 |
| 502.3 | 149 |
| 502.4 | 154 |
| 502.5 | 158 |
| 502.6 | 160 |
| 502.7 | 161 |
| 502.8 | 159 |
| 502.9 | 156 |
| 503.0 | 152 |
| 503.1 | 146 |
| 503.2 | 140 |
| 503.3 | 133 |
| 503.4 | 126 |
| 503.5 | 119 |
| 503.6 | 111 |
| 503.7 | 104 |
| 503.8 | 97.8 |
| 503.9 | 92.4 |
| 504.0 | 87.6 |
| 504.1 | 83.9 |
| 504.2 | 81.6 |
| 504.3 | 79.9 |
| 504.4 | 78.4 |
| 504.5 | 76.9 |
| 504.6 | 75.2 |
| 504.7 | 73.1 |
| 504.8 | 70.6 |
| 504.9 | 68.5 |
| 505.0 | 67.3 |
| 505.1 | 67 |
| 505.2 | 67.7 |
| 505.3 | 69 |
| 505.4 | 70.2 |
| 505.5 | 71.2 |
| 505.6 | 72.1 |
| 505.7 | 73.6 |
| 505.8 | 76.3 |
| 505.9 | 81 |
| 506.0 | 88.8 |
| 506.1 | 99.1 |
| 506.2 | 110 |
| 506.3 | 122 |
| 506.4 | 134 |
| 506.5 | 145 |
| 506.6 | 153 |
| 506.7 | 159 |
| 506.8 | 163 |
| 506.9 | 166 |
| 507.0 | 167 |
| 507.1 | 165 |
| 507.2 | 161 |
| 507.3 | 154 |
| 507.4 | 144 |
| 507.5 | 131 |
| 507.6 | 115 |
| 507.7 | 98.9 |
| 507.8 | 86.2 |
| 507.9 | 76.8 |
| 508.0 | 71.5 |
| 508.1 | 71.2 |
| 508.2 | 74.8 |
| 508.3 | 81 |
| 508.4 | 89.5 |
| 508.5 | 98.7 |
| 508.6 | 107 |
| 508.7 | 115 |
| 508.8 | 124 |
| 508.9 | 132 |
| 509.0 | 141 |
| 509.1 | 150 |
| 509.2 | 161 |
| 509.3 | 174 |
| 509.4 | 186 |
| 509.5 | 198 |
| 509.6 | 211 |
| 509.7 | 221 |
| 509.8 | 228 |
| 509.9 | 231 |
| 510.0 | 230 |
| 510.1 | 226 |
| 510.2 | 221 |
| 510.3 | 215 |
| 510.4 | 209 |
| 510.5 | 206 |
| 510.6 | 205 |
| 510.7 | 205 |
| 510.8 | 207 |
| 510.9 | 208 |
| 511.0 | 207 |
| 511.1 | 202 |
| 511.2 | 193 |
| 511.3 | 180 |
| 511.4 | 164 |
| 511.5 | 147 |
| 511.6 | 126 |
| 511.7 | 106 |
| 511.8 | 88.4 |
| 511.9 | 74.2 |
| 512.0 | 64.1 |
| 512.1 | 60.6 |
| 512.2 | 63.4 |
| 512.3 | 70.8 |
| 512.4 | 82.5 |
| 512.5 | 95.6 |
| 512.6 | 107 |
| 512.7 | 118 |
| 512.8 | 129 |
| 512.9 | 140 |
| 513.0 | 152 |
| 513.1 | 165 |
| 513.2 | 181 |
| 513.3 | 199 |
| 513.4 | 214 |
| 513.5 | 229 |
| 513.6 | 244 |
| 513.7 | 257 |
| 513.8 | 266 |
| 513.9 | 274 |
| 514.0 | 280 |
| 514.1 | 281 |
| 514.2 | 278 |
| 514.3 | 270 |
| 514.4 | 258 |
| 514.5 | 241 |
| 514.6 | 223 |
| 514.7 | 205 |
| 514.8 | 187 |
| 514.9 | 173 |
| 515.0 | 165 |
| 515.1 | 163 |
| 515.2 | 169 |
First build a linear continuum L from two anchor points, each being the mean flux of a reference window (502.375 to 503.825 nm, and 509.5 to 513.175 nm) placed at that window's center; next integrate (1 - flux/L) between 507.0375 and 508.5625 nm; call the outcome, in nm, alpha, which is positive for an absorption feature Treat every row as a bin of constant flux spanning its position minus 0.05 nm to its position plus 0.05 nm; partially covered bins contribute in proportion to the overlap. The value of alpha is 0.43 nm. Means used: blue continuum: 139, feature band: 108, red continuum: 161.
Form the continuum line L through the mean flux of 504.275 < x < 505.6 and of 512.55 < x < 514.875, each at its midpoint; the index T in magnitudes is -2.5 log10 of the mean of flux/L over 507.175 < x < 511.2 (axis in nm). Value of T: -0.12 mag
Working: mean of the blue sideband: 71.8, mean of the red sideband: 213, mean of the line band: 160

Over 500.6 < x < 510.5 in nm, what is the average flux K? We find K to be 123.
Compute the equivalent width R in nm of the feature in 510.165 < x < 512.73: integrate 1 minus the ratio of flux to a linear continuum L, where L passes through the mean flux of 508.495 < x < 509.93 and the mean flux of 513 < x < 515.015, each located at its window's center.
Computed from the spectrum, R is 0.60 nm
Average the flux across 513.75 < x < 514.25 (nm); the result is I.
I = 276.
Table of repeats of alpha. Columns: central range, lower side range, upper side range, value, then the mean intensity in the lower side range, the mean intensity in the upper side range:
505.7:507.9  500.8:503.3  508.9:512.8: 0.26 nm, 124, 162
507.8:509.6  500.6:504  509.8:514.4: 0.43 nm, 119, 181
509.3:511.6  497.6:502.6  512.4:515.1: -0.31 nm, 105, 202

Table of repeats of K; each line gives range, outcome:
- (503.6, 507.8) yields 104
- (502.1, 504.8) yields 119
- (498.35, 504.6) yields 111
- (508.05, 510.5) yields 163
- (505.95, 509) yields 120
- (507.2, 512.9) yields 144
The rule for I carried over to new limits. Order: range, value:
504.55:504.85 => 73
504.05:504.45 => 81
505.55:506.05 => 78.4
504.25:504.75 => 76.7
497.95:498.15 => 77.2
